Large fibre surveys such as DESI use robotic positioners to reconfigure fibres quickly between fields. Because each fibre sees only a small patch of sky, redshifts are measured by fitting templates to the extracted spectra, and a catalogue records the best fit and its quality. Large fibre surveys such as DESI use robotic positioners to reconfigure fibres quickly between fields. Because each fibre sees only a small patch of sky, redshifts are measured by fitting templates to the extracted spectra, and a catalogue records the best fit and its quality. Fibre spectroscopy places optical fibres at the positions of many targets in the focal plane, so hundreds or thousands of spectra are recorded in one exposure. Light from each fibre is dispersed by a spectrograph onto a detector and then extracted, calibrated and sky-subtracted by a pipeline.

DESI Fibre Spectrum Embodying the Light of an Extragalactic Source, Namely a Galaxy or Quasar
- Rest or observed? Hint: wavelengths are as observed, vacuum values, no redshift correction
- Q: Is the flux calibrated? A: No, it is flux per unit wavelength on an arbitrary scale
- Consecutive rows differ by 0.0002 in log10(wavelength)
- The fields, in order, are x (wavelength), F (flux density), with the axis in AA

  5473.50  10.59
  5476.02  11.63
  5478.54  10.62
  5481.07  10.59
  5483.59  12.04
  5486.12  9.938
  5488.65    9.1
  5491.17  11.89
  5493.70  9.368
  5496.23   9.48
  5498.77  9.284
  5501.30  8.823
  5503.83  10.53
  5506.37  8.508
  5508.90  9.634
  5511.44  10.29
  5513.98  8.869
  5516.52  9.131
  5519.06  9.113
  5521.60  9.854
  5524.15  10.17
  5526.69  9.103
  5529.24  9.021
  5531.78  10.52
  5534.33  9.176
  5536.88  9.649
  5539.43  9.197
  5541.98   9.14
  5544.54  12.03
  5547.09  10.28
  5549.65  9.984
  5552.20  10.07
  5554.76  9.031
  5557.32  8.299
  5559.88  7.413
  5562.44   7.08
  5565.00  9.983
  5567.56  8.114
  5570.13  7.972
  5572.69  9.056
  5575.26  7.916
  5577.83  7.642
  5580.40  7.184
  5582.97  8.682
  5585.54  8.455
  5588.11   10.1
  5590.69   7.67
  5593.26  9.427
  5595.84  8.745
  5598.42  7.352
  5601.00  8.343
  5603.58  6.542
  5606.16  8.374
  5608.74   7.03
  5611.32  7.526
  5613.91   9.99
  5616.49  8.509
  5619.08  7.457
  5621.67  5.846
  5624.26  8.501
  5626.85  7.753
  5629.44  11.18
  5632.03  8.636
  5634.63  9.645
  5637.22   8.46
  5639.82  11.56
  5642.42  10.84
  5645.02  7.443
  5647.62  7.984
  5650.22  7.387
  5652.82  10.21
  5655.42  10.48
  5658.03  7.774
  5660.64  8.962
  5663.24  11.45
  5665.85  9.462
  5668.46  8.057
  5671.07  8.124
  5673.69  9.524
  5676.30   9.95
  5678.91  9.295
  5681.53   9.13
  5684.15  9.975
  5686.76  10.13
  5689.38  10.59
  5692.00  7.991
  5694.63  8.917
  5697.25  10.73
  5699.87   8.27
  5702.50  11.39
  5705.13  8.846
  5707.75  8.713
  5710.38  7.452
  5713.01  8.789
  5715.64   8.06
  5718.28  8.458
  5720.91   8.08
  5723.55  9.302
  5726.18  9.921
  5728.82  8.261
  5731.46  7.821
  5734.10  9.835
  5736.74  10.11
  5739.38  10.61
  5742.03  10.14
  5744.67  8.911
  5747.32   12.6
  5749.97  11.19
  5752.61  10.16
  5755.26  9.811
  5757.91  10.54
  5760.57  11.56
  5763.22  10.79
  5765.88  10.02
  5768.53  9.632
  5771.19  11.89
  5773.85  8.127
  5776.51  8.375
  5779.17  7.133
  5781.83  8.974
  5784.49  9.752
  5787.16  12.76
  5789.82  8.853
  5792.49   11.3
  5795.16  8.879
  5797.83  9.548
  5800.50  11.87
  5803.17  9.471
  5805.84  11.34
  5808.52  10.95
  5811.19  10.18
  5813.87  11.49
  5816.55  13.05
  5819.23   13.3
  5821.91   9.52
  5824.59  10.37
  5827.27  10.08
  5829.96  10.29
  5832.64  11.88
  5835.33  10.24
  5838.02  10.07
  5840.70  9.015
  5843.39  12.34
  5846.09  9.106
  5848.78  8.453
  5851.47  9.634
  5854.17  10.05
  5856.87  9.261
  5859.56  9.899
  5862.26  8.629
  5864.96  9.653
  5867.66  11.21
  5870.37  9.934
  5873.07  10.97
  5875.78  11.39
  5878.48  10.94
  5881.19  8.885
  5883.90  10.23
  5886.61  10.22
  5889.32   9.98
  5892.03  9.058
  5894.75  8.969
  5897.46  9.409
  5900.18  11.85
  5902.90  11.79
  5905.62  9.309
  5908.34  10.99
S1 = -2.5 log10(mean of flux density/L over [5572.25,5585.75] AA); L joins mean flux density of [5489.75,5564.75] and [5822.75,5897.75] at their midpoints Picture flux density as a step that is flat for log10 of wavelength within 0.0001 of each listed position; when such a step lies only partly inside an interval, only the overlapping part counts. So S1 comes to 0.18 mag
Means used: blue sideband 9.49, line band 8.07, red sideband 10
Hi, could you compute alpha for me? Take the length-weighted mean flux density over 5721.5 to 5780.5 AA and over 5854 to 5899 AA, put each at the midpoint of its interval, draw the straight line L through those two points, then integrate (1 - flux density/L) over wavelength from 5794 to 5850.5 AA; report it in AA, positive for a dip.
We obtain -3.8 AA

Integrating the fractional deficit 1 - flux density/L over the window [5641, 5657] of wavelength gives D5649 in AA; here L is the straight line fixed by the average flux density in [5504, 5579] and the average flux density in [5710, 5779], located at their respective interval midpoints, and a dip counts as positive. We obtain 0.6 AA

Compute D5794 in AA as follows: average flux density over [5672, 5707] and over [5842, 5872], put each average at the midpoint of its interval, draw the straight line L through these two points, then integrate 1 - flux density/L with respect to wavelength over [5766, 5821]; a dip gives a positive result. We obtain -3.4 AA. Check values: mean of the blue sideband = 9.57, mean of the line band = 10.3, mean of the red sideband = 9.84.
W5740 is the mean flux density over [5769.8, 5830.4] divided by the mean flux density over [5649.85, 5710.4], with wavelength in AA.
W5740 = 1.10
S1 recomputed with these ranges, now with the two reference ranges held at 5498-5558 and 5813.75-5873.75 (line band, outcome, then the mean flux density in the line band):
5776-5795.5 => 0.07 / 9.58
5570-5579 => 0.19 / 8.18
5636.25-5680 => 0.07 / 9.24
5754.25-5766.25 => -0.05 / 10.6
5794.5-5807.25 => -0.01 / 10.3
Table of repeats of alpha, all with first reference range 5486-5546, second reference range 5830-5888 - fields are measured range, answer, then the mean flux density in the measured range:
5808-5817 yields -1.1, 11.3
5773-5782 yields 1.8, 8.05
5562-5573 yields 1.4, 8.5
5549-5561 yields 1.0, 8.93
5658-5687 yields 1.5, 9.36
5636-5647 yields 0.4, 9.48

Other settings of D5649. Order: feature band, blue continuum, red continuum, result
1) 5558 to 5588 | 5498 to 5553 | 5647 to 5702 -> 4.2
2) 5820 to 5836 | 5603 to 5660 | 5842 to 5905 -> -1.2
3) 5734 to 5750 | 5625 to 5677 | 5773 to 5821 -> -0.9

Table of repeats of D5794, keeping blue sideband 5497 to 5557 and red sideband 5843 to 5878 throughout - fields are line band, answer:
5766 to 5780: 1.0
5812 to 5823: -2.1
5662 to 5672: 0.5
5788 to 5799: 0.1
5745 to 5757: -1.1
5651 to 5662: 0.5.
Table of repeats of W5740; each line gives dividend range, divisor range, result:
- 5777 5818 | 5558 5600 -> 1.25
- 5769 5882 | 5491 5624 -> 1.15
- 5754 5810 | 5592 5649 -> 1.18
